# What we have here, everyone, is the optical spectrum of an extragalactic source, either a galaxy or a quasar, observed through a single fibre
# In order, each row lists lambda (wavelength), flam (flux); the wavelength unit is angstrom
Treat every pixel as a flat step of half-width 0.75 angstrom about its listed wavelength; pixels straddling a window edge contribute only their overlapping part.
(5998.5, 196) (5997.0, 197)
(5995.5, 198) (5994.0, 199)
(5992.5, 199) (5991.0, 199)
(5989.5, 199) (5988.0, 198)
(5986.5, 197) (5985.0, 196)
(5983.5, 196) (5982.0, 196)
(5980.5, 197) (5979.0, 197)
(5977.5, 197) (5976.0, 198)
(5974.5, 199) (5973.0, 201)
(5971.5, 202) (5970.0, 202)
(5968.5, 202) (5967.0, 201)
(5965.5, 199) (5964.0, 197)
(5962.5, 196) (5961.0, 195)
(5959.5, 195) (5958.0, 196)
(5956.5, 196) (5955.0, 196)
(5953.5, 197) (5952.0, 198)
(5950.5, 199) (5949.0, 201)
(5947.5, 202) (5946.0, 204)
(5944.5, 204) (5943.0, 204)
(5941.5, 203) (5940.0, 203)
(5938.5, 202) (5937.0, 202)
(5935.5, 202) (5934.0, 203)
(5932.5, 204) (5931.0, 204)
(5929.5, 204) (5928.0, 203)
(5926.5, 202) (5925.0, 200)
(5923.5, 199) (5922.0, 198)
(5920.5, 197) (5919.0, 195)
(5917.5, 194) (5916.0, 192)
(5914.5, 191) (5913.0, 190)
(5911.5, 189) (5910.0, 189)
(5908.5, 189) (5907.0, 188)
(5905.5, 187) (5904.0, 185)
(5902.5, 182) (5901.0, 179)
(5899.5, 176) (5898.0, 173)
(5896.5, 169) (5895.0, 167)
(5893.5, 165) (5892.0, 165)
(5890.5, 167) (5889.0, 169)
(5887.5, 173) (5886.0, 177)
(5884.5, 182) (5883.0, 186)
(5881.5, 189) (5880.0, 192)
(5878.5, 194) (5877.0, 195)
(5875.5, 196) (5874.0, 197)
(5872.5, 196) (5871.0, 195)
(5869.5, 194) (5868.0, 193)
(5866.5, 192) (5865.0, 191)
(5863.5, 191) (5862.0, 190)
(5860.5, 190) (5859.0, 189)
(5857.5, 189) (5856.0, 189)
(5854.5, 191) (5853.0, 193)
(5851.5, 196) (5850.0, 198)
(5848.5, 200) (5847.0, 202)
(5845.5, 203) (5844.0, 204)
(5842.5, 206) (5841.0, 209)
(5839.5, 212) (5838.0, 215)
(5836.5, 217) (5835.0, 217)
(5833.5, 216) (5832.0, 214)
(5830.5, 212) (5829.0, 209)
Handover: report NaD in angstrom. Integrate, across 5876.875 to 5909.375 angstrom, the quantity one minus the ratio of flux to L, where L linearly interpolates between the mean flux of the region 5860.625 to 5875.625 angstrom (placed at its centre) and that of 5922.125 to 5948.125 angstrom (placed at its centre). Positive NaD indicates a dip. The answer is 2.9 angstrom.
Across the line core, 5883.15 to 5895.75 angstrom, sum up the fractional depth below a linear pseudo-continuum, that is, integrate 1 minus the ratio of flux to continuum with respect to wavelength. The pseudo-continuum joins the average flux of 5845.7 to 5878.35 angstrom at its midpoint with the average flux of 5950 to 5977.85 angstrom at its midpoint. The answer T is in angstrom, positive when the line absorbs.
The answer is 1.5 angstrom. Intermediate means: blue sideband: 194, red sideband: 198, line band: 171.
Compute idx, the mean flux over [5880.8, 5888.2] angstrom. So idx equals 181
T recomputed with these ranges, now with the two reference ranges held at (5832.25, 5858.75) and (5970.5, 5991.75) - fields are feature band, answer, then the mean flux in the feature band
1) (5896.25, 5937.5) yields 1.6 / 193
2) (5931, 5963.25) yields -0.1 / 200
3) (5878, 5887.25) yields 0.7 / 186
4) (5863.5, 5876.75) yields 0.5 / 194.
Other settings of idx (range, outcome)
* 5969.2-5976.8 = 200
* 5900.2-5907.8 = 184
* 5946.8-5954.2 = 199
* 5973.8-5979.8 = 198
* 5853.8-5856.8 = 190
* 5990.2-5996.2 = 199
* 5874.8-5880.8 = 194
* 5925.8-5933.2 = 203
